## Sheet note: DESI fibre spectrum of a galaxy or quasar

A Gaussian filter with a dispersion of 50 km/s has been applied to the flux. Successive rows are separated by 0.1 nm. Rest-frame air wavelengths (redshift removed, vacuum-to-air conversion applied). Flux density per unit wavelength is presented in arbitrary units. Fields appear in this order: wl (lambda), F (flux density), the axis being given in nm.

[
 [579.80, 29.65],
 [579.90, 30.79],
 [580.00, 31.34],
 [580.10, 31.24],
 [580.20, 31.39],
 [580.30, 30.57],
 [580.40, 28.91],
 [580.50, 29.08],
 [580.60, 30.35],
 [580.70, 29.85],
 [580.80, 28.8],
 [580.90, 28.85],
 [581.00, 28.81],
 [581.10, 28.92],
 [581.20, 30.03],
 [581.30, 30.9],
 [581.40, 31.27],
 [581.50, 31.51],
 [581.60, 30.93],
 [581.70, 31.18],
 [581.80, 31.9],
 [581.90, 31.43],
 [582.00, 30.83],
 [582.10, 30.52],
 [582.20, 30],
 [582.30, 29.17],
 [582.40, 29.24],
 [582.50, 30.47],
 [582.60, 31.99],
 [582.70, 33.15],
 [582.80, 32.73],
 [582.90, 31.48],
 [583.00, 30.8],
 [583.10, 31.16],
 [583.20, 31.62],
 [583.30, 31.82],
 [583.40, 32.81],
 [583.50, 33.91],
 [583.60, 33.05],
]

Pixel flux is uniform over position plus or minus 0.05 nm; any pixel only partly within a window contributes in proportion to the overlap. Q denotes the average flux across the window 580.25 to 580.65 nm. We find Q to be 29.7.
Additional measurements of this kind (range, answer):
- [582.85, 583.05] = 31.1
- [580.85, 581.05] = 28.8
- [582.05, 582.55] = 29.9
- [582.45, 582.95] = 32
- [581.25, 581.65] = 31.2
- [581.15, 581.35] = 30.5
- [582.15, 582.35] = 29.6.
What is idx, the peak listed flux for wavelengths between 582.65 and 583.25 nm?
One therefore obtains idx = 33.15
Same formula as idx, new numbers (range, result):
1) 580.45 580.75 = 30.35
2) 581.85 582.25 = 31.43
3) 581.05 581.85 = 31.9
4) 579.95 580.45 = 31.39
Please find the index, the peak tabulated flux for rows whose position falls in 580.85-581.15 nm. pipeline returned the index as 28.92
